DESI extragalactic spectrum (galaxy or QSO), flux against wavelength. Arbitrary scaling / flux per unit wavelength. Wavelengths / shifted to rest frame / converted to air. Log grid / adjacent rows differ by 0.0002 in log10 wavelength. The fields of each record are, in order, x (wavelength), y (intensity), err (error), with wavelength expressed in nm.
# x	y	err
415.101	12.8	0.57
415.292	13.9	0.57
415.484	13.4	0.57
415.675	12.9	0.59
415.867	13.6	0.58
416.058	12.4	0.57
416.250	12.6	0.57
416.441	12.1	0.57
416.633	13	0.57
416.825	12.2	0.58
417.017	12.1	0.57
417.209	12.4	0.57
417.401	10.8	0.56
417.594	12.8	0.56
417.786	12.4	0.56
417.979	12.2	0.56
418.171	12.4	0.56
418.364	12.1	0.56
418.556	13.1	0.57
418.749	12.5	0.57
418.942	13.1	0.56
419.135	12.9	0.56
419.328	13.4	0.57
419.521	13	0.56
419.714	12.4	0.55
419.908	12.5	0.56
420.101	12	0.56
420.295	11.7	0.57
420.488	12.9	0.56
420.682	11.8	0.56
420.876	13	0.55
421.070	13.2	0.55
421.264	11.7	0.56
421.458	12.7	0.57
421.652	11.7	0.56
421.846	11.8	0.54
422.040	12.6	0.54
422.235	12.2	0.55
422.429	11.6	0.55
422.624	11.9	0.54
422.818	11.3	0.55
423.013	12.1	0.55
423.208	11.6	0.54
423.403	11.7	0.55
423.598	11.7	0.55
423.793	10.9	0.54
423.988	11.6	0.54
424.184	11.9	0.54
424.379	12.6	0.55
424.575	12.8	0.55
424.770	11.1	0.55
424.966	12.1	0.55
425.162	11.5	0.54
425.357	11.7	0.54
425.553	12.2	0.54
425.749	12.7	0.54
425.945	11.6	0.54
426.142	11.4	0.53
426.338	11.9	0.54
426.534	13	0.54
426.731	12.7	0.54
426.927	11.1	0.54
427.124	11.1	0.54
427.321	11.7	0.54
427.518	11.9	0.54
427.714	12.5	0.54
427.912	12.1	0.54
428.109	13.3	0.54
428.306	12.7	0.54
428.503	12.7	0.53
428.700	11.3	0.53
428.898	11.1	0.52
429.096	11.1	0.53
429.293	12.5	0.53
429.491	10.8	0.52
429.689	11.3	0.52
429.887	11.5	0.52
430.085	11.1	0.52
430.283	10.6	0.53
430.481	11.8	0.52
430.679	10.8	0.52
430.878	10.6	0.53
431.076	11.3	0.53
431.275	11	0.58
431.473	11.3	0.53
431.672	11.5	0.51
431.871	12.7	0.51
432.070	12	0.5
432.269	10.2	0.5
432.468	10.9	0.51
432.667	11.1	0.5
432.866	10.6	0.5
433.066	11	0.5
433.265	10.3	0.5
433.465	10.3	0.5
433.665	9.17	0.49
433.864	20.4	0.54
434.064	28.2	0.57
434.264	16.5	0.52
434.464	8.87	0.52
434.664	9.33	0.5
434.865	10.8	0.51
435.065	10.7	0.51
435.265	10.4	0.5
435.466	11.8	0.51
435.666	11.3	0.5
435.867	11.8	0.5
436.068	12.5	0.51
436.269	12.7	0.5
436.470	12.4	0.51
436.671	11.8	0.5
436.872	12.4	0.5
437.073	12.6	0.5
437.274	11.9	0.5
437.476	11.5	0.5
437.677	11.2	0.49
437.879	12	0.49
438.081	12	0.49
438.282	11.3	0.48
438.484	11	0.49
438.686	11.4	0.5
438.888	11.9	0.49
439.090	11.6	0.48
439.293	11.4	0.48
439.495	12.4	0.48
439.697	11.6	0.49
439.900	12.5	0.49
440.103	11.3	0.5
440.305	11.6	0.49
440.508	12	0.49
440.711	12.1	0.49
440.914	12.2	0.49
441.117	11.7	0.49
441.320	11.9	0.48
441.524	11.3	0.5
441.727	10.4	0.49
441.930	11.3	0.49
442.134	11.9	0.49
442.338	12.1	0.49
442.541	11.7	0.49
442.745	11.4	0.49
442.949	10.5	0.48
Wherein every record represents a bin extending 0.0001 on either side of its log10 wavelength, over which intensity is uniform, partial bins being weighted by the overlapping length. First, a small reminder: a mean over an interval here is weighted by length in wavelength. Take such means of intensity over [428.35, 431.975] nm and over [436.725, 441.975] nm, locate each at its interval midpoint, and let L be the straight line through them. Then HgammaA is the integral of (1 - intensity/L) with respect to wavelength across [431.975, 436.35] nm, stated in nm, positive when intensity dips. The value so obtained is -0.29 nm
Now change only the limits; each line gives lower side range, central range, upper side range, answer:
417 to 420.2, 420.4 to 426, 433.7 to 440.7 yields 0.205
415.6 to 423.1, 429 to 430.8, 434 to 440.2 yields 0.142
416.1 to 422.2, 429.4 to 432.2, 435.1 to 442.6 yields 0.168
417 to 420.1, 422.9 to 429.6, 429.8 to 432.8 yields -0.100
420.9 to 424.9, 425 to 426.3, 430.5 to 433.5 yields -0.019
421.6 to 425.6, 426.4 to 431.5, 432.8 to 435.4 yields 0.280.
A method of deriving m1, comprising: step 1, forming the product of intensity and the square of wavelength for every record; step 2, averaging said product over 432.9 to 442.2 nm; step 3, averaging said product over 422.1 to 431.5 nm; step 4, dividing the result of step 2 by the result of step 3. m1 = 1.08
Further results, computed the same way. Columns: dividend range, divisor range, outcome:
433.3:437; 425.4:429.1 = 1.10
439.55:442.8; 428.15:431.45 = 1.08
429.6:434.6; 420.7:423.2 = 1.06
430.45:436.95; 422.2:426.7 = 1.06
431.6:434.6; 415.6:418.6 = 1.12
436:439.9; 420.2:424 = 1.07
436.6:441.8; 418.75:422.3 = 1.03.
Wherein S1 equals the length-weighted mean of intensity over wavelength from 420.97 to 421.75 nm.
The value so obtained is 12.3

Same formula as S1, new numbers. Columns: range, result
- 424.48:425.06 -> 12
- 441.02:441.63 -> 11.6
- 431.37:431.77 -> 11.4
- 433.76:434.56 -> 18.5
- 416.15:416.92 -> 12.5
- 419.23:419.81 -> 12.9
